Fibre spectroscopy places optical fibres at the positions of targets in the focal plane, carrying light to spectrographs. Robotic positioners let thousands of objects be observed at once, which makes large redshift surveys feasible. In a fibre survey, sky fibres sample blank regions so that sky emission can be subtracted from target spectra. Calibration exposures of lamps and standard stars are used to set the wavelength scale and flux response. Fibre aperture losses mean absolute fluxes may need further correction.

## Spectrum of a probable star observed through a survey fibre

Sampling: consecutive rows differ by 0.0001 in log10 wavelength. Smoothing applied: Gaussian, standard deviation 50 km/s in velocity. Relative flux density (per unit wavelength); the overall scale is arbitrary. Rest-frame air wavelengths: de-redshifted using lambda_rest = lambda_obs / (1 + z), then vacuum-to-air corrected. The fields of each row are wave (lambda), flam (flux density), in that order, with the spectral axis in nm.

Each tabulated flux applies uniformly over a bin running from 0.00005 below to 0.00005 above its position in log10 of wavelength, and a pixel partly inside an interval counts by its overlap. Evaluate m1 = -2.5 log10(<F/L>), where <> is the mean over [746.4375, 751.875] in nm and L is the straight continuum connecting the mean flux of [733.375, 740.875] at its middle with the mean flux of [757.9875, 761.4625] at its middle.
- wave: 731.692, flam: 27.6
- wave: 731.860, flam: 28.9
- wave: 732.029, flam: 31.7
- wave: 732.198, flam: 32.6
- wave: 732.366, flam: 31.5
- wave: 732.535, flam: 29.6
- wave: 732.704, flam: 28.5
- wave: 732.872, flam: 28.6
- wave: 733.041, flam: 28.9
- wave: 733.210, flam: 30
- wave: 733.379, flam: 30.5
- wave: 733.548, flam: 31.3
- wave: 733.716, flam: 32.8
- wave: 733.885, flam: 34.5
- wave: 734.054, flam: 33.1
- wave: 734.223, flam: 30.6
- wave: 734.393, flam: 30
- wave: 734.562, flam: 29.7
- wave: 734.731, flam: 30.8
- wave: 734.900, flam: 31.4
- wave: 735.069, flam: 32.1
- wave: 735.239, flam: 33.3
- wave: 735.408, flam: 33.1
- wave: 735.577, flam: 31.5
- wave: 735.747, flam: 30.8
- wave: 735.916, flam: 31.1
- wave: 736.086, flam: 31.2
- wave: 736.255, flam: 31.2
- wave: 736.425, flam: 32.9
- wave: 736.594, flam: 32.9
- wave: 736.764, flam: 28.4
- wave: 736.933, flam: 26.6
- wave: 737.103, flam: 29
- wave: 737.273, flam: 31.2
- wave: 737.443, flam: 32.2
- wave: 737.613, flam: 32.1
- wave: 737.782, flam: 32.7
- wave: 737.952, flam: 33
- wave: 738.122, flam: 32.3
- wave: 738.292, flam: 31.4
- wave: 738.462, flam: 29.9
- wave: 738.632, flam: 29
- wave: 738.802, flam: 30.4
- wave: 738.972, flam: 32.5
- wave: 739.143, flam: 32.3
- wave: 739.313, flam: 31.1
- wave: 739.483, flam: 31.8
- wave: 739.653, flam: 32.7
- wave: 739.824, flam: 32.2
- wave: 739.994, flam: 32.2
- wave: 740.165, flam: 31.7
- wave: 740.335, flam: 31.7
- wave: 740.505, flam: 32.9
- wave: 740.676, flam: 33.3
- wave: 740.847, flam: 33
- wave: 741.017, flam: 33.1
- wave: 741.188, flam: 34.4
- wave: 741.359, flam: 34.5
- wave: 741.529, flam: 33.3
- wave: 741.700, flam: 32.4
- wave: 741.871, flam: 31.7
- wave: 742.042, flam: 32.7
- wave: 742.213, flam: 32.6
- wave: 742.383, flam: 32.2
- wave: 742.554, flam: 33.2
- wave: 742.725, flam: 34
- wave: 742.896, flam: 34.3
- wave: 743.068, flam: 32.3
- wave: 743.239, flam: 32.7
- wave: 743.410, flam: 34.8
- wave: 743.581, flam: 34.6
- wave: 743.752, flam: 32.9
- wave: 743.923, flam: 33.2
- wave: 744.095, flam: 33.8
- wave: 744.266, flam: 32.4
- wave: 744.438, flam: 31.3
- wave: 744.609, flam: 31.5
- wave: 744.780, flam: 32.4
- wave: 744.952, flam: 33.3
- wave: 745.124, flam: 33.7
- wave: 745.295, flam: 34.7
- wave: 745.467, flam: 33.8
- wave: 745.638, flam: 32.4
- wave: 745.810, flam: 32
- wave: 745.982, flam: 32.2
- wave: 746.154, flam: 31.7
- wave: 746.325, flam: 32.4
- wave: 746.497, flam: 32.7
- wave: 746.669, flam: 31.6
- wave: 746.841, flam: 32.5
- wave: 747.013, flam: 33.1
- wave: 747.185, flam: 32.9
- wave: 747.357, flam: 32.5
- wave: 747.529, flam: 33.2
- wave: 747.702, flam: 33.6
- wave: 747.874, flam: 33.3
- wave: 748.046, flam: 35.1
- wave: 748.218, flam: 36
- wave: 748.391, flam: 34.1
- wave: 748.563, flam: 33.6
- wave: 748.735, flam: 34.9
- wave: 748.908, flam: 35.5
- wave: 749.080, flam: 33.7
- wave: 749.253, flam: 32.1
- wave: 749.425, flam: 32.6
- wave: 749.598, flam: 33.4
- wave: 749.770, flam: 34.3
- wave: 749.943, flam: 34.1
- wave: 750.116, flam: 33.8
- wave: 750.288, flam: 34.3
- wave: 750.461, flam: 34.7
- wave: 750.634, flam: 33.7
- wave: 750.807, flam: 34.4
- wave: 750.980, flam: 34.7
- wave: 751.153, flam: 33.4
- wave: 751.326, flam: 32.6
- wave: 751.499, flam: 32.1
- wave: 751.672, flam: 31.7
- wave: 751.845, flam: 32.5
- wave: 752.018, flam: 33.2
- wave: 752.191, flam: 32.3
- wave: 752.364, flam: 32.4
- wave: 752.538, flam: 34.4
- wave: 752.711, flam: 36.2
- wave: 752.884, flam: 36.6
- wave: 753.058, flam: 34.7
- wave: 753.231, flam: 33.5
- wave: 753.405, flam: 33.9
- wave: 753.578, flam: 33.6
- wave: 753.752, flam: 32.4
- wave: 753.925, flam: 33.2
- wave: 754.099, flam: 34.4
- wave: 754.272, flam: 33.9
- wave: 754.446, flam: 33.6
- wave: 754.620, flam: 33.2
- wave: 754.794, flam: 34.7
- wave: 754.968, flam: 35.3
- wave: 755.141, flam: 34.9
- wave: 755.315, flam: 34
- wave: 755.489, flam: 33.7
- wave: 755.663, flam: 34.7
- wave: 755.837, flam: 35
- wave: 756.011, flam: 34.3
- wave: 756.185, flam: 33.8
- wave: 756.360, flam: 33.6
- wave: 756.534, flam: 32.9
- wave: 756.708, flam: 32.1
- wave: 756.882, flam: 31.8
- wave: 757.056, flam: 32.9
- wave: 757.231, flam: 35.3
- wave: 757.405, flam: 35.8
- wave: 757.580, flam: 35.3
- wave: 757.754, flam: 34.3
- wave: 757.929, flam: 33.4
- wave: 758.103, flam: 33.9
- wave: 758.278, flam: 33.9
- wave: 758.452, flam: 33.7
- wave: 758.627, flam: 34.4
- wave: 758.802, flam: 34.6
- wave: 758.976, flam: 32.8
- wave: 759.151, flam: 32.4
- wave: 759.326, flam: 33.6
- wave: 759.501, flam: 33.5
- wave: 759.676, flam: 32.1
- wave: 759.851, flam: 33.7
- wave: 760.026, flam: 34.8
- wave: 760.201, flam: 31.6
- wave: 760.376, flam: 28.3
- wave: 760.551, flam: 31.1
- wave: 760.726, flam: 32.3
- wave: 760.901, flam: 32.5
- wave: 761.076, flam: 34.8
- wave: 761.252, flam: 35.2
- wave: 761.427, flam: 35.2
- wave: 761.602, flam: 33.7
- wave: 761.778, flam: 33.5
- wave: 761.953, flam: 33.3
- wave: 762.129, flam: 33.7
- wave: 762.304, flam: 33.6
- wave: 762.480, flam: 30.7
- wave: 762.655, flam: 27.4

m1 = -0.04 mag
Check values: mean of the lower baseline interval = 31.6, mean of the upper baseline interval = 33.2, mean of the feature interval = 33.5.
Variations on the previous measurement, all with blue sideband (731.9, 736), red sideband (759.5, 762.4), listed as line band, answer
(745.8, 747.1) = -0.01 mag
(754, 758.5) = -0.04 mag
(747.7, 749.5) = -0.06 mag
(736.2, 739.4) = 0.01 mag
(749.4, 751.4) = -0.05 mag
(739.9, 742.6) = -0.04 mag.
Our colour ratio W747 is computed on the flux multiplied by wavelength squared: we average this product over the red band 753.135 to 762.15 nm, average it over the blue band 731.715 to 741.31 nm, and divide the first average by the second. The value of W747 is 1.1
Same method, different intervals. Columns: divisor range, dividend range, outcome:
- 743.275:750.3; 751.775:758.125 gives 1.04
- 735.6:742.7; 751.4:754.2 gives 1.09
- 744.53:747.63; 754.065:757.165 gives 1.06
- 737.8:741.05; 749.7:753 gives 1.09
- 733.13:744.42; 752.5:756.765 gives 1.11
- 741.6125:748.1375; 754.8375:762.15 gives 1.06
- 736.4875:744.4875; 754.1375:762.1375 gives 1.09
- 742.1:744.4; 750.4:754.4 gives 1.04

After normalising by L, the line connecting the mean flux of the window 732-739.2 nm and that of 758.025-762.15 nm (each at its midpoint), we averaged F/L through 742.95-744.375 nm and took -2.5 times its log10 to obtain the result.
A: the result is -0.05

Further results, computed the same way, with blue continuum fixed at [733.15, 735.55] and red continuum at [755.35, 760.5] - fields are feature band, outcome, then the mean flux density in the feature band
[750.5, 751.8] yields -0.01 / 33.3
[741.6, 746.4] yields -0.02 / 32.9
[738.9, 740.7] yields 0.00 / 32.2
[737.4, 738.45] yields -0.01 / 32.1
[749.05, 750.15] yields -0.02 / 33.4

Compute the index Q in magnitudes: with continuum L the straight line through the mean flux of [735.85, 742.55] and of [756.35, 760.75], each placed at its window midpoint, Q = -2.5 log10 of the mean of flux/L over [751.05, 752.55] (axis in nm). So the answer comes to 0.003 mag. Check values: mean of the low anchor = 31.9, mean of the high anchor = 33.2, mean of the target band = 32.7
